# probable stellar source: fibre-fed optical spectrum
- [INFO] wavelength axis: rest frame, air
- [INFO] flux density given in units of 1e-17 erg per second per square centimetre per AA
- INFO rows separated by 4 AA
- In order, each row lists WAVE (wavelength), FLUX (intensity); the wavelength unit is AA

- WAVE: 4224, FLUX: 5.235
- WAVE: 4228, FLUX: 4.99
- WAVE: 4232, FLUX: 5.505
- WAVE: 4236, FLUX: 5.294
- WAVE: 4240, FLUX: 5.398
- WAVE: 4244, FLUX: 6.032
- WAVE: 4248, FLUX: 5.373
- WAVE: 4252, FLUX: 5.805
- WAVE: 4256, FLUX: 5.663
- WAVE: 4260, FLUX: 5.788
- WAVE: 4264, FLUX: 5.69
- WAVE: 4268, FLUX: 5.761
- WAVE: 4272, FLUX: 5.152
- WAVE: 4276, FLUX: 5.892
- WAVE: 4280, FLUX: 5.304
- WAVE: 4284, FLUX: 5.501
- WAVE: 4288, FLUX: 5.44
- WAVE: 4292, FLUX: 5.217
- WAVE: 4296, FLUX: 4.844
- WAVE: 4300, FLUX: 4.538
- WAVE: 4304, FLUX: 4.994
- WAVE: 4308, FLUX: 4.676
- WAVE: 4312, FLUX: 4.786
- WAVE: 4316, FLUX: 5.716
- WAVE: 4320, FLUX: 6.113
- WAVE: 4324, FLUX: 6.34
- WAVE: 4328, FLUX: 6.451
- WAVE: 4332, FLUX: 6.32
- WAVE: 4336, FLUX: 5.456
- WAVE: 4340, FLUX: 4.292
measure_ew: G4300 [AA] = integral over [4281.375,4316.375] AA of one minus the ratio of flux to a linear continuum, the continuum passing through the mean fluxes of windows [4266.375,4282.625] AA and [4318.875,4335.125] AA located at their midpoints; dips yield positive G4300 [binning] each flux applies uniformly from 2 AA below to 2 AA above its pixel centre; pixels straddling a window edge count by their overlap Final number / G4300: 4.8 AA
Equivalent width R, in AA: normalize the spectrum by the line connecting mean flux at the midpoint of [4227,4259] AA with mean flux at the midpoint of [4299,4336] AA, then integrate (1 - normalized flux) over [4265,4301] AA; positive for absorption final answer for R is 1.5 AA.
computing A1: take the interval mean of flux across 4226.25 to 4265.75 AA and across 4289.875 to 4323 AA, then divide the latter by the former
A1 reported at 0.93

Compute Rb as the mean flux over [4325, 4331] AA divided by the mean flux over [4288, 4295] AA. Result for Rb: 1.23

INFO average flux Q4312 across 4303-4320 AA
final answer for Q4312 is 5.17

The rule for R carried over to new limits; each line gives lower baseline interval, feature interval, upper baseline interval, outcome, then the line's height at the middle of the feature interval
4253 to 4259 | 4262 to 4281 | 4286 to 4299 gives -0.4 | 5.46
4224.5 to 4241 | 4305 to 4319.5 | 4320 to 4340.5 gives 1.6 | 5.8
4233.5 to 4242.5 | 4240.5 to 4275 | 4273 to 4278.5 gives -0.6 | 5.56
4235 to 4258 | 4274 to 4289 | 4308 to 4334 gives 0.5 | 5.72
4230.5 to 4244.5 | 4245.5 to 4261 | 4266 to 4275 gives -0.4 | 5.51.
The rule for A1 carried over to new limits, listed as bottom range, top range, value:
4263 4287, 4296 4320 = 0.91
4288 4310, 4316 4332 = 1.27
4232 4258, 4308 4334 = 1.05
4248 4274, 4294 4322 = 0.91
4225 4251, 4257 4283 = 1.03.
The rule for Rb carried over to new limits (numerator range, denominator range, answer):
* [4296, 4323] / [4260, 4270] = 0.90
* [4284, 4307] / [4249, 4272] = 0.89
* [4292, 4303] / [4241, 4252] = 0.85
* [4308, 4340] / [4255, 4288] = 1.02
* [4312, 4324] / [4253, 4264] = 1.01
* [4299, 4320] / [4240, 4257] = 0.89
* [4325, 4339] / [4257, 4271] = 1.05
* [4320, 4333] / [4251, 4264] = 1.10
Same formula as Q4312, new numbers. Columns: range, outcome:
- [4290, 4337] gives 5.45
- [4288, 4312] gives 4.9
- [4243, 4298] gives 5.52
